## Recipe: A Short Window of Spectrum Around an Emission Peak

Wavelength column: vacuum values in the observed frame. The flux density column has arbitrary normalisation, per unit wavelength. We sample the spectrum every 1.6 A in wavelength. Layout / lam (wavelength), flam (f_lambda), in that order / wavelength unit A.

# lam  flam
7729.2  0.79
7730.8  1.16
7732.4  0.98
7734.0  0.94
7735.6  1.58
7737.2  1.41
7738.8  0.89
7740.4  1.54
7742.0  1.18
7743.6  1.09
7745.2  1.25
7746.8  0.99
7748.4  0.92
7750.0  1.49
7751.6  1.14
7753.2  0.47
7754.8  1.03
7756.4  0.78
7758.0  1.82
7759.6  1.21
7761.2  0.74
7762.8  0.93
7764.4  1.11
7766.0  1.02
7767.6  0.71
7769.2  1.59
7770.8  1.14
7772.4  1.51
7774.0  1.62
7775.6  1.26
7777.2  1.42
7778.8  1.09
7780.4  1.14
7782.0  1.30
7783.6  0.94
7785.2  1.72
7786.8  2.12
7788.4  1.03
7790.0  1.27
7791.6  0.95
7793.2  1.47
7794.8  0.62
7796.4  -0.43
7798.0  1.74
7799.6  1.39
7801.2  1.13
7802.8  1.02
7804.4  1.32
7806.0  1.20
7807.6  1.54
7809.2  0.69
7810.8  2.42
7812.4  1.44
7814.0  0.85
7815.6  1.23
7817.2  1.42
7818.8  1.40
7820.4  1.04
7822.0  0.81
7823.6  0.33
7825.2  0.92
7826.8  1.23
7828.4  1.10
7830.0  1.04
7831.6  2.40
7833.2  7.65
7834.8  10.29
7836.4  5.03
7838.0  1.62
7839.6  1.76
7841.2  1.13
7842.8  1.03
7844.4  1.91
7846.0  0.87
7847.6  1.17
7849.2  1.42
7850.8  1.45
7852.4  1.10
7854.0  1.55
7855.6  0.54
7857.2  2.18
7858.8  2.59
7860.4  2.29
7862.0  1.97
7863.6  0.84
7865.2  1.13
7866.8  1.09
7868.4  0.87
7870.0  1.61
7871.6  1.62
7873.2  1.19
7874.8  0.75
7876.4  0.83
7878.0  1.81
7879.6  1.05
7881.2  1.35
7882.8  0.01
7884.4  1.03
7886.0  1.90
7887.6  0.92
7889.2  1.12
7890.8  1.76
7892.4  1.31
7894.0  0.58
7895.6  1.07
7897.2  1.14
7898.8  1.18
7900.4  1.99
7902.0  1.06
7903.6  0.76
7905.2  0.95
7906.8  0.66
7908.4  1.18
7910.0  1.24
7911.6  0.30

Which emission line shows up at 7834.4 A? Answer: H-alpha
